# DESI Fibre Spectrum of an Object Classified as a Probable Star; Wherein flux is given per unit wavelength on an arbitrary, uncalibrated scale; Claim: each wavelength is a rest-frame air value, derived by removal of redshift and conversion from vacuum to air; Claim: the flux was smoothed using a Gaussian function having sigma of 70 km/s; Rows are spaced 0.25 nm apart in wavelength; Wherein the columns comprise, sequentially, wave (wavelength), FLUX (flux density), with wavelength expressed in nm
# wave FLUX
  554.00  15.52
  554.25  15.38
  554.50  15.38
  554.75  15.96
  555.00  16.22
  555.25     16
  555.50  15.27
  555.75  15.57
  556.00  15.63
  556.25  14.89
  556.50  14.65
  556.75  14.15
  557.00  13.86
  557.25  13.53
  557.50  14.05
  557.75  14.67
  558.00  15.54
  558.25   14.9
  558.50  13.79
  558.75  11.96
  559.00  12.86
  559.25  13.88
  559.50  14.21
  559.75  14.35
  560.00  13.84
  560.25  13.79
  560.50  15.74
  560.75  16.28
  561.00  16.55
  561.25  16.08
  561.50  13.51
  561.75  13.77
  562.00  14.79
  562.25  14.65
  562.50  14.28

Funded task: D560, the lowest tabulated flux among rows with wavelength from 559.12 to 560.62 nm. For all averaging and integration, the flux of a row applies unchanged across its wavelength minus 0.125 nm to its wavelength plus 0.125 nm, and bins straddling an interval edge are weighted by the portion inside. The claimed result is 13.79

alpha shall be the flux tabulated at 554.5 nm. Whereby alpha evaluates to 15.38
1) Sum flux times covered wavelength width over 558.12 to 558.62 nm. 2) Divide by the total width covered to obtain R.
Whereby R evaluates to 14.4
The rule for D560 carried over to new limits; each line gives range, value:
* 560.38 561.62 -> 13.51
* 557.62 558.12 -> 14.67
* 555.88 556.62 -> 14.65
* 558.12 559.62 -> 11.96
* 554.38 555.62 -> 15.27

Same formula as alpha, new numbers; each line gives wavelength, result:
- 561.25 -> 16.08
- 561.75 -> 13.77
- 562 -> 14.79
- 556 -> 15.63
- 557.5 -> 14.05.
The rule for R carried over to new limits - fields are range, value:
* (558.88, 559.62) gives 13.7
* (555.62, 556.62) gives 15.2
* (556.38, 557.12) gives 14.2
